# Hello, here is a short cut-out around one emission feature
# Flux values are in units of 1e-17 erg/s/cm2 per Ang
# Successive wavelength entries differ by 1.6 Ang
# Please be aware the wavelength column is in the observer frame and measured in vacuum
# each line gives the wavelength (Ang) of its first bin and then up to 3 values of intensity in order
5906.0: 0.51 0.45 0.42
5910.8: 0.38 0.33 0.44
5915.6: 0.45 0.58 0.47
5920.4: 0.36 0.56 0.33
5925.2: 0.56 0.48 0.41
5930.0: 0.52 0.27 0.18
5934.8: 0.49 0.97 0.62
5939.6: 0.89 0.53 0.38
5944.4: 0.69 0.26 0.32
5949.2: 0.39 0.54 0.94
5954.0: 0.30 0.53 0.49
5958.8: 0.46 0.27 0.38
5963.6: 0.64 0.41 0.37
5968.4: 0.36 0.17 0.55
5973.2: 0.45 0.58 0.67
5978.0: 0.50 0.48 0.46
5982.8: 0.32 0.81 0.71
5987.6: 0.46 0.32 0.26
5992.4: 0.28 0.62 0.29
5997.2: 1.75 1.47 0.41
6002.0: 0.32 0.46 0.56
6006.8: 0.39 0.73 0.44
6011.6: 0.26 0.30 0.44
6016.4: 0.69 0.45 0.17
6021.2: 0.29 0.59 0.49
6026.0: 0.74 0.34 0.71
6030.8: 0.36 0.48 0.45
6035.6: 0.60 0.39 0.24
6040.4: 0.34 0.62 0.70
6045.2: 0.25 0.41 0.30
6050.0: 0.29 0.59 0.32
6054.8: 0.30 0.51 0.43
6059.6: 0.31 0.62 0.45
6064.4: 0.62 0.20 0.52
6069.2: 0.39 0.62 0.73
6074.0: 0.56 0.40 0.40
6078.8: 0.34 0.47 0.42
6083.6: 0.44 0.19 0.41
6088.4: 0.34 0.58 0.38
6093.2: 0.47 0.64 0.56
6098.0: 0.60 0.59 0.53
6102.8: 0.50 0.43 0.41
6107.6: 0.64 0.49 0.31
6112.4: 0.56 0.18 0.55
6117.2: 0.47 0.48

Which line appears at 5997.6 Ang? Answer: [O III]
